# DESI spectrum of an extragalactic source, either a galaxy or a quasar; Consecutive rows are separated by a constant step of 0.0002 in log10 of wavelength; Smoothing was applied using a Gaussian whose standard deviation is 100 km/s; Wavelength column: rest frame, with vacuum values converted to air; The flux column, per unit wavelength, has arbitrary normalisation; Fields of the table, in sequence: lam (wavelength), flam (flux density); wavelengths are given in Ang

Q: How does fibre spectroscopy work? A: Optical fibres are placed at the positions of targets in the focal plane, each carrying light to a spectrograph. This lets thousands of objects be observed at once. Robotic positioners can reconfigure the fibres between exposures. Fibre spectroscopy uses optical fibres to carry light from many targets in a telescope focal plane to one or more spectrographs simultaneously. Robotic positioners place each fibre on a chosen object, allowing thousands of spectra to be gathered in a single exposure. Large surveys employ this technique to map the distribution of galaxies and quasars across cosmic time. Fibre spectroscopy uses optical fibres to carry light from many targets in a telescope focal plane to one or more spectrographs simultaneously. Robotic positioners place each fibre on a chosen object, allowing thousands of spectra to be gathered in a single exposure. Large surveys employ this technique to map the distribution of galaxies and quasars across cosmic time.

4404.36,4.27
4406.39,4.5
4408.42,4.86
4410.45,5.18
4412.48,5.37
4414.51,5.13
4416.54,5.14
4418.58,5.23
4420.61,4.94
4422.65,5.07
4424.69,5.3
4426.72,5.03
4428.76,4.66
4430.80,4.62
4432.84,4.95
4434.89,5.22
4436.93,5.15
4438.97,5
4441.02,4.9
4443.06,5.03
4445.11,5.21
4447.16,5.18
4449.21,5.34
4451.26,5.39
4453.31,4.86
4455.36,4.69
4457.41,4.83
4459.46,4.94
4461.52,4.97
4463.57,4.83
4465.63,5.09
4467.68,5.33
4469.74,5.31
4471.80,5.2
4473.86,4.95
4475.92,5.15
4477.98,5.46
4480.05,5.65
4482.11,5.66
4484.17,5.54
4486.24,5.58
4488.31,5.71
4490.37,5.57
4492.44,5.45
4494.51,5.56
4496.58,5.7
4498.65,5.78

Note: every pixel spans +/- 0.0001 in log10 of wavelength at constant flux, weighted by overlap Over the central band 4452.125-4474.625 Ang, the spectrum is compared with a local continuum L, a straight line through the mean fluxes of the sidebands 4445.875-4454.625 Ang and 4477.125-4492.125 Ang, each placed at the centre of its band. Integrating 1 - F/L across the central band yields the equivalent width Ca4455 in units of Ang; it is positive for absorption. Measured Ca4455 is 1.39 Ang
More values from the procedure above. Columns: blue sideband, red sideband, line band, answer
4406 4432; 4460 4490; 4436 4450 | 0.09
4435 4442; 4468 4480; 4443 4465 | 0.47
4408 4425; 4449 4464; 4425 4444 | 0.37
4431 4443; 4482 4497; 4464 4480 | 0.51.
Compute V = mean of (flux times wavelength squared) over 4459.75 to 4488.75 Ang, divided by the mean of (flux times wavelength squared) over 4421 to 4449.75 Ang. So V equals 1.07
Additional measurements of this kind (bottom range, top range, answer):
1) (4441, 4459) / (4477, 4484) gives 1.12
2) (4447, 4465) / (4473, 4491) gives 1.11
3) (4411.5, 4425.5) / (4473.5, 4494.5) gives 1.10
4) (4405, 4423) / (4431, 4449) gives 1.02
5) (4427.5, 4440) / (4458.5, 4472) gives 1.05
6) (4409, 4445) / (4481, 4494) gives 1.14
